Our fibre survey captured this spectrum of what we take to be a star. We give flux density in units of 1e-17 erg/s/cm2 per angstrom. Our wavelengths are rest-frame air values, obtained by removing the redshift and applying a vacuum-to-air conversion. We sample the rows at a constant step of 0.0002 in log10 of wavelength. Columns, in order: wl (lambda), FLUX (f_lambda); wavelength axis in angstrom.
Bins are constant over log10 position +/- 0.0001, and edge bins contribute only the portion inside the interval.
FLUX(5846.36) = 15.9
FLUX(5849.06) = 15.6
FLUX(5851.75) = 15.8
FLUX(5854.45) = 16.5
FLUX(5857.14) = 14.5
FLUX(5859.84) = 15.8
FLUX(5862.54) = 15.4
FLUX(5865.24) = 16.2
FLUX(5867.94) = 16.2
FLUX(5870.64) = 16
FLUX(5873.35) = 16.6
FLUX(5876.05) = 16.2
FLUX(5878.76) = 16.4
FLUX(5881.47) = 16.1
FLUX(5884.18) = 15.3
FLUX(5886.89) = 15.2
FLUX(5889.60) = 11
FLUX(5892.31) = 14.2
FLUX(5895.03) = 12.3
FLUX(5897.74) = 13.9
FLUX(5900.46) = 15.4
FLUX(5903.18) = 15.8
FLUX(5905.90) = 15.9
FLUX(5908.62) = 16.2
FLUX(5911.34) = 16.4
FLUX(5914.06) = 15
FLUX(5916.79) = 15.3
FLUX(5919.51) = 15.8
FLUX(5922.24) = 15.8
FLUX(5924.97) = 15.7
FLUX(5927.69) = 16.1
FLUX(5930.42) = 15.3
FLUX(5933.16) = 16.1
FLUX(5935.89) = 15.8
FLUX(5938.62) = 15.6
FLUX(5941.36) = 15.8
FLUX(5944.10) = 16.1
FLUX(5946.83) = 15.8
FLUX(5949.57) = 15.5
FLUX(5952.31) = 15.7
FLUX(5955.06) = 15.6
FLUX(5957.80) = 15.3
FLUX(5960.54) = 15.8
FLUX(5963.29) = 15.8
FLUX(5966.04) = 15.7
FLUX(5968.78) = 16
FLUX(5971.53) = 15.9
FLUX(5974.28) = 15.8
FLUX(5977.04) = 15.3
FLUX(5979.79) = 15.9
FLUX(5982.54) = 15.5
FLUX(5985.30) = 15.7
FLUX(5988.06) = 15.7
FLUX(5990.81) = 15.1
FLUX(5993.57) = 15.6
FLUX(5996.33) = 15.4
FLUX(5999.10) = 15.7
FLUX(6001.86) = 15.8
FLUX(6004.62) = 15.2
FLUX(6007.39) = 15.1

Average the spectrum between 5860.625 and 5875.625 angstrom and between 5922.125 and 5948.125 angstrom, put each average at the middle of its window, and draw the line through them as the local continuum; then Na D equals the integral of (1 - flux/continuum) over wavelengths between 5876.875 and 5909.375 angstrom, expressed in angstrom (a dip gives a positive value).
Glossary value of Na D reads 2.4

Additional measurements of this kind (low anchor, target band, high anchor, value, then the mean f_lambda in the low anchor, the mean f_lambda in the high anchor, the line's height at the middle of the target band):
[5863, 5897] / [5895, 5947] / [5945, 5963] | -0.6 angstrom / 15.1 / 15.6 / 15.4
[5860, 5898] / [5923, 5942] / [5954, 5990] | -0.4 angstrom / 15.1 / 15.7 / 15.4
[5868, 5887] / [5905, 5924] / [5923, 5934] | 0.1 angstrom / 16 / 15.8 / 15.9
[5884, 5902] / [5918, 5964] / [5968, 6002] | -3.0 angstrom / 13.8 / 15.6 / 14.8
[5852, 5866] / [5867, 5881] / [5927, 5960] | -0.5 angstrom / 15.7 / 15.7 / 15.7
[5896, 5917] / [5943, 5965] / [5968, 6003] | -0.2 angstrom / 15.4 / 15.6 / 15.6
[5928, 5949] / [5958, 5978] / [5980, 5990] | -0.1 angstrom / 15.8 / 15.6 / 15.7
